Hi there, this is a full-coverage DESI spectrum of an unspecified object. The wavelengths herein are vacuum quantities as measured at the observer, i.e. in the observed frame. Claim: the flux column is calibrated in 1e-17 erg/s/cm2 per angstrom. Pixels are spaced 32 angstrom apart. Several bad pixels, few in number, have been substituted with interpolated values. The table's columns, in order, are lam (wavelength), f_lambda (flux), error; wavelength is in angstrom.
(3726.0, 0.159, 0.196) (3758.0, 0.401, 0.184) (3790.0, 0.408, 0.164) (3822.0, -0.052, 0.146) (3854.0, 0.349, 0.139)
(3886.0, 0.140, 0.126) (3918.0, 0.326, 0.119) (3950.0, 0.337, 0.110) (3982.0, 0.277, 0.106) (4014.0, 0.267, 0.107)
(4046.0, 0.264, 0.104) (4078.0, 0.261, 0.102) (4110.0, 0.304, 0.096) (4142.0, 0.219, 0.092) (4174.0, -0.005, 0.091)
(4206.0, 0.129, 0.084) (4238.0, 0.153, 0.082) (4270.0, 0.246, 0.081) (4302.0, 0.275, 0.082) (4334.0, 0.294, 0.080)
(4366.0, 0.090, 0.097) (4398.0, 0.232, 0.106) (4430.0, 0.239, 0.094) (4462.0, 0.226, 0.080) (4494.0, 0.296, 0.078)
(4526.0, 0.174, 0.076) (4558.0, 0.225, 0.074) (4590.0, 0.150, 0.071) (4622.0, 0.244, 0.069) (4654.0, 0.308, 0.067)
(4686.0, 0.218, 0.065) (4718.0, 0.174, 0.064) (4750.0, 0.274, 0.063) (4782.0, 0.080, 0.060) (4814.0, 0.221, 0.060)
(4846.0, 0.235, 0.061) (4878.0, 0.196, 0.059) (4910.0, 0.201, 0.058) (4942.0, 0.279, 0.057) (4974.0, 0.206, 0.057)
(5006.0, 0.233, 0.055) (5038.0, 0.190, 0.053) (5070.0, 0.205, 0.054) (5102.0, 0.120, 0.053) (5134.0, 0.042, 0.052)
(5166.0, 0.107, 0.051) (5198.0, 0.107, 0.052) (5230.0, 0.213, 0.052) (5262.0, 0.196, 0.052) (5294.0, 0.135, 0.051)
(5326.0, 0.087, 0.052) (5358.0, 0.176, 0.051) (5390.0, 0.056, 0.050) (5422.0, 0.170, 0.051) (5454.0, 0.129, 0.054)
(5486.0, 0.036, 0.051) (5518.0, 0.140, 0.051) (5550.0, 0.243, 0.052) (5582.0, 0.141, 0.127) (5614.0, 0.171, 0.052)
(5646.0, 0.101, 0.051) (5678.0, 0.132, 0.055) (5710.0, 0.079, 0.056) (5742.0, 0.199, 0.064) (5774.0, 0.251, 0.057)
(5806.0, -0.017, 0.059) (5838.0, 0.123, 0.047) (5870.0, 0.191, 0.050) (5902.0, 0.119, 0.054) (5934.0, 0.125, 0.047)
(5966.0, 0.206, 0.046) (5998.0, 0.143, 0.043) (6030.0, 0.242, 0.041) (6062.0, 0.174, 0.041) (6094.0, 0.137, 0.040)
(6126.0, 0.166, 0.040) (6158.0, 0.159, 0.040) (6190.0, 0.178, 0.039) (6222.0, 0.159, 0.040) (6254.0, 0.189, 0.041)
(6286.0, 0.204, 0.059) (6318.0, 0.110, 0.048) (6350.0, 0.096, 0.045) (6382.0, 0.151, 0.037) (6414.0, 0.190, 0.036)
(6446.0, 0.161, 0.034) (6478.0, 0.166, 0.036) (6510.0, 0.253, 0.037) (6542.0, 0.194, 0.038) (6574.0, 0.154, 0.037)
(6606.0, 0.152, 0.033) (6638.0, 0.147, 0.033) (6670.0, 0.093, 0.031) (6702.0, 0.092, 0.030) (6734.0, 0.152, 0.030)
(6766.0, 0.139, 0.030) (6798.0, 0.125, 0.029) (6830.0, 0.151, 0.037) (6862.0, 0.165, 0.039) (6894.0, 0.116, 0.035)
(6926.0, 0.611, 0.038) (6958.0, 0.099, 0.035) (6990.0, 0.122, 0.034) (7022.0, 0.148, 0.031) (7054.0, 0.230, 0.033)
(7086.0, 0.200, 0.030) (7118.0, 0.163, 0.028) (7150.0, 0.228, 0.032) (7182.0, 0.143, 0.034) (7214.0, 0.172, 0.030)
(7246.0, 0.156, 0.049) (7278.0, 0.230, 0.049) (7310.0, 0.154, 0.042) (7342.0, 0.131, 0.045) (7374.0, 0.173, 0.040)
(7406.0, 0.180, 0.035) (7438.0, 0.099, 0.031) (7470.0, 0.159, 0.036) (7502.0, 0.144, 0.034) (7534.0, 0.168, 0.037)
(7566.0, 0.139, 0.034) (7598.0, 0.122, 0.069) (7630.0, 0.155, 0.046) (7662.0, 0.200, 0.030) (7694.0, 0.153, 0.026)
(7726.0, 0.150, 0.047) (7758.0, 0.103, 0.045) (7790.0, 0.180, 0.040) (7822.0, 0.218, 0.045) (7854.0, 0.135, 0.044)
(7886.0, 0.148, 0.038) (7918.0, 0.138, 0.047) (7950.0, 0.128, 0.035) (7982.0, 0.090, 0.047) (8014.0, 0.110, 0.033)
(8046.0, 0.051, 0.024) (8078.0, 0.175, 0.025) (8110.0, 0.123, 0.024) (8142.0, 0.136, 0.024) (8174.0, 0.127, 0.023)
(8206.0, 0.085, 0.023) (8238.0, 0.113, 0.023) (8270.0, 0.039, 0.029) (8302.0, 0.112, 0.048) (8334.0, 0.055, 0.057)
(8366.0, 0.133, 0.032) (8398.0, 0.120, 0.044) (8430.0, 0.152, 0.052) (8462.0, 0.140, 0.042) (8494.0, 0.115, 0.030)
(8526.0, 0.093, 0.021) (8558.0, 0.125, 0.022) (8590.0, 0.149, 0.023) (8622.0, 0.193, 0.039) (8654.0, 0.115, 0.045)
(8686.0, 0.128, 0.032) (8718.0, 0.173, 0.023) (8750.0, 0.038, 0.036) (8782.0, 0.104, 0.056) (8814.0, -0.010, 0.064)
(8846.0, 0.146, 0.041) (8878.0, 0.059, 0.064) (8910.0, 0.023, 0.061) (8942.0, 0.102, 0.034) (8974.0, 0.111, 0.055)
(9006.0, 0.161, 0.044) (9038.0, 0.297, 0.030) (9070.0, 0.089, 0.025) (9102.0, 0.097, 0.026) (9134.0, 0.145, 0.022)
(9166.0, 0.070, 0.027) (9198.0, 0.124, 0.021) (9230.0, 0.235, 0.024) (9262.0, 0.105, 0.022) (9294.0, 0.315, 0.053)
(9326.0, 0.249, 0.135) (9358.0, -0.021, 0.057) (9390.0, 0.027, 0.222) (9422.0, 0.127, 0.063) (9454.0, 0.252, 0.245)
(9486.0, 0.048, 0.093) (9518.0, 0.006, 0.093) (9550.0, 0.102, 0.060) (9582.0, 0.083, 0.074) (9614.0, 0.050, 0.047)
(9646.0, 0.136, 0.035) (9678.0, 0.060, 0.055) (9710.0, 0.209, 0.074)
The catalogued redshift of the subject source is 0.86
